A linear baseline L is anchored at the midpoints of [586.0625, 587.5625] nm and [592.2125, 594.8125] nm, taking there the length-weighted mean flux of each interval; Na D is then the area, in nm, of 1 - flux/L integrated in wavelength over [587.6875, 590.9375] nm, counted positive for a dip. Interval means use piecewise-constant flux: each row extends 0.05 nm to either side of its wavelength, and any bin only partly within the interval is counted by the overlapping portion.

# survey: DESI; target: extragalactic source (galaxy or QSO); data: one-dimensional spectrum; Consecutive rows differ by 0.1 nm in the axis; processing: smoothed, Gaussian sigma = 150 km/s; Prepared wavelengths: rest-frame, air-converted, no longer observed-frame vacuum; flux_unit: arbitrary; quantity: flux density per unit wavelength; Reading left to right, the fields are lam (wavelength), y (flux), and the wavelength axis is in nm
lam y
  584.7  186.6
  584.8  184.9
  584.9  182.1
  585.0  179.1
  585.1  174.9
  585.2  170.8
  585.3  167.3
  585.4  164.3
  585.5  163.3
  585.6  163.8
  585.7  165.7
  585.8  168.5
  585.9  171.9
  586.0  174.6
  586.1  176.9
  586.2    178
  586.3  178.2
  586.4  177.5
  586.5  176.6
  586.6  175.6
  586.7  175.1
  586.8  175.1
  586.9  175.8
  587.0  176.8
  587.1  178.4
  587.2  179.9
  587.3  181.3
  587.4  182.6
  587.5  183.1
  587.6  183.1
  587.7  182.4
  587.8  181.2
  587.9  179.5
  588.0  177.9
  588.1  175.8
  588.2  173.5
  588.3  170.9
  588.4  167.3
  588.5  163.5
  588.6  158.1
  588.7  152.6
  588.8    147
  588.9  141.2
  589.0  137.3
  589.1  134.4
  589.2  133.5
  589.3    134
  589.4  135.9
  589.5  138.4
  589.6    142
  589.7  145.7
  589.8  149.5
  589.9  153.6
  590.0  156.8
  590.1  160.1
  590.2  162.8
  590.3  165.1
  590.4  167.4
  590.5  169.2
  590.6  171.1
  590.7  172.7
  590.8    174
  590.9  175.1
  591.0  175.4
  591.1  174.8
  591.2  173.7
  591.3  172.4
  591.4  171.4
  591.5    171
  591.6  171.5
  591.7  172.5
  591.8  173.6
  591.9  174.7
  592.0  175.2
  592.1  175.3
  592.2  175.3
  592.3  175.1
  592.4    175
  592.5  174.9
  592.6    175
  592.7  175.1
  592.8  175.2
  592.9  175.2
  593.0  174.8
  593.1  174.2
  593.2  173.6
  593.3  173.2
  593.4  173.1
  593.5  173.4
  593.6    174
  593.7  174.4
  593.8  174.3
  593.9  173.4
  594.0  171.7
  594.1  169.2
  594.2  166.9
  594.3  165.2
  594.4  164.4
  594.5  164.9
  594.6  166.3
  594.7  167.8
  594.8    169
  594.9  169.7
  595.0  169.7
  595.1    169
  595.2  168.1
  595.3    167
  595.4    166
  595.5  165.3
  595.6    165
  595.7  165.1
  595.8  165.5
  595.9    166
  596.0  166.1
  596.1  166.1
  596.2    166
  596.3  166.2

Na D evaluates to 0.32 nm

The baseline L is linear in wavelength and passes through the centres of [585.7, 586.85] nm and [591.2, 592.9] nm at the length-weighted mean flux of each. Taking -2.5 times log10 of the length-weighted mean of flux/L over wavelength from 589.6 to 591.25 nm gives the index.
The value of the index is 0.06 mag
